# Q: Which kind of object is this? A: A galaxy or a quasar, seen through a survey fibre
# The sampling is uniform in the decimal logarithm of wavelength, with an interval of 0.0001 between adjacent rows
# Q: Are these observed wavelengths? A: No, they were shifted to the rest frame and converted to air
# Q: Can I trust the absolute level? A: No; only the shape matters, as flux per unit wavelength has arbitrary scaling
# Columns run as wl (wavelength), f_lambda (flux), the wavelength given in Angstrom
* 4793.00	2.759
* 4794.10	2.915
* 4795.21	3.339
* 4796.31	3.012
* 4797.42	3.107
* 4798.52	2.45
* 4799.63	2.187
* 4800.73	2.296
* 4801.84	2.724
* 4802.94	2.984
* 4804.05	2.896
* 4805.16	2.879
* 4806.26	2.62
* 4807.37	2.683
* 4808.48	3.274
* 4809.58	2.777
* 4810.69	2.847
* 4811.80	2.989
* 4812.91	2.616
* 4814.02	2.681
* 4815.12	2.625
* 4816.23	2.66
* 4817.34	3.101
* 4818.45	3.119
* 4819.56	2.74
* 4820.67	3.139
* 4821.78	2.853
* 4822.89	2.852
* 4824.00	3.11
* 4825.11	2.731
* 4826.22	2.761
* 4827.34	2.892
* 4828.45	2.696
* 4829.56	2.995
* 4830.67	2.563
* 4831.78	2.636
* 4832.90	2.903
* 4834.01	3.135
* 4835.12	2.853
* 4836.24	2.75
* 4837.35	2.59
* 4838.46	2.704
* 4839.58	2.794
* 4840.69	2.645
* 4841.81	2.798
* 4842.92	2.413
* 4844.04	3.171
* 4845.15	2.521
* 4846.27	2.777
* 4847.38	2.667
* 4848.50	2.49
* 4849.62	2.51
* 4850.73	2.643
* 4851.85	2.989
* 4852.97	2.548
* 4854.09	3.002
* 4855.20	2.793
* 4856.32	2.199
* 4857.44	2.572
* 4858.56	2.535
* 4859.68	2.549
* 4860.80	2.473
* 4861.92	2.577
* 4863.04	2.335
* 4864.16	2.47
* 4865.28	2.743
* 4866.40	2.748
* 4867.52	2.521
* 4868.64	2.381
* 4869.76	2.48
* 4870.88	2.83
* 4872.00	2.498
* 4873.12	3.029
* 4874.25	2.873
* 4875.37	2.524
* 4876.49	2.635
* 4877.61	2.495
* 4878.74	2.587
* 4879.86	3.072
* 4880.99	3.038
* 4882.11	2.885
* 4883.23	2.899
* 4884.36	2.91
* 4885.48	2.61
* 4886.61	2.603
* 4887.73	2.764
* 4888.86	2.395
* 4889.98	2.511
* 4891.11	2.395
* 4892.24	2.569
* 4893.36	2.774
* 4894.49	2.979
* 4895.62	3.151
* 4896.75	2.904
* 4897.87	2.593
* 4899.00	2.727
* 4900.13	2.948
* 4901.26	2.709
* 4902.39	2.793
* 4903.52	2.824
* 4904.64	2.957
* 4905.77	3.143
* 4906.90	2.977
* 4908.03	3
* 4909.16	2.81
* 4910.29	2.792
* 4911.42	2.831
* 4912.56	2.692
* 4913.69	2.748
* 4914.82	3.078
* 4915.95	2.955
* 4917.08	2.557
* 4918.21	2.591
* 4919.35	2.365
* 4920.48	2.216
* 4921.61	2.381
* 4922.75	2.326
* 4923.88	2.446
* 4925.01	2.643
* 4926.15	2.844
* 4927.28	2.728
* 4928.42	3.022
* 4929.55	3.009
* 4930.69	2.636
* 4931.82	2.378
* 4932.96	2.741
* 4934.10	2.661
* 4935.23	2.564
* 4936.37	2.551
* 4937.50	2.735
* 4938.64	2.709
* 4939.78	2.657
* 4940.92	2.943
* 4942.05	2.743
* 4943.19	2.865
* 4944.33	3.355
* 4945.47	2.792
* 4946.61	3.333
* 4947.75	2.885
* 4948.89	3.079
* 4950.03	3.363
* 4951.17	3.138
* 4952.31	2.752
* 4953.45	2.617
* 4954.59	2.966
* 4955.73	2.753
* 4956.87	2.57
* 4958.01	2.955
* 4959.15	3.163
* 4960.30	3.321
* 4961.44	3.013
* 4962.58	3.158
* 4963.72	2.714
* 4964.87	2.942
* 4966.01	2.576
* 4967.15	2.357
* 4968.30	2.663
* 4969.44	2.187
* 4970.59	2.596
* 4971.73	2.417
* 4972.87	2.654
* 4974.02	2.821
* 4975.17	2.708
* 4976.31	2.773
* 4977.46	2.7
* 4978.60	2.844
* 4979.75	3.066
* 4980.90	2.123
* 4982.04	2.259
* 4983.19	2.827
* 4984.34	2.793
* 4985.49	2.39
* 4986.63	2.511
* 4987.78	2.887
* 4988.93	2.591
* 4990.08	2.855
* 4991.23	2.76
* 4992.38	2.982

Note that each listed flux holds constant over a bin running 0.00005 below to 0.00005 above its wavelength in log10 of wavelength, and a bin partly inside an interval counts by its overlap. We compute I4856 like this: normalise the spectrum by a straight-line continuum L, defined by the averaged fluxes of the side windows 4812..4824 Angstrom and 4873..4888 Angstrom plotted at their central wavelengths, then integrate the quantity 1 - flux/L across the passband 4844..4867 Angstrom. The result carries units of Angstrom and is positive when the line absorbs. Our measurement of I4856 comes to 1.5 Angstrom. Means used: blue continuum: 2.86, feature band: 2.62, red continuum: 2.77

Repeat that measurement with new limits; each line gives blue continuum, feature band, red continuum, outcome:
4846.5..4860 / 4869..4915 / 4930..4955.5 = -0.96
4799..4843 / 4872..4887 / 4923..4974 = 0.11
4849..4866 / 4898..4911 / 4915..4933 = -1.27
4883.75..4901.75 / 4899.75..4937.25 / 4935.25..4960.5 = 1.10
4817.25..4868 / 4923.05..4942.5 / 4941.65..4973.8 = 0.86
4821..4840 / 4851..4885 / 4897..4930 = 1.38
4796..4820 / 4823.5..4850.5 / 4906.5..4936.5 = 0.06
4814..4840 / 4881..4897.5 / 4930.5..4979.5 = 0.41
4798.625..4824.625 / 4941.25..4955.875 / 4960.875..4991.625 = -1.54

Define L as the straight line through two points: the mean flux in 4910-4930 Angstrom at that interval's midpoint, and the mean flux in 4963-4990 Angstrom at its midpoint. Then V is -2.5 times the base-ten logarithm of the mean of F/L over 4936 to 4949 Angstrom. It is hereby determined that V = -0.09 mag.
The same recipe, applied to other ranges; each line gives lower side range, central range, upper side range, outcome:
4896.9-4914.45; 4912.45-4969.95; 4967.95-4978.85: -0.02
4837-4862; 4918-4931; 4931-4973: 0.07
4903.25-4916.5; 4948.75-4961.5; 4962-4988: -0.09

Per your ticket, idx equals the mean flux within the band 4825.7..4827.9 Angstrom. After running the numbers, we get 2.82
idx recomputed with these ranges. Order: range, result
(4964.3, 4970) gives 2.55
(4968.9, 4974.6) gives 2.53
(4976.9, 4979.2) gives 2.78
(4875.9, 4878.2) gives 2.56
